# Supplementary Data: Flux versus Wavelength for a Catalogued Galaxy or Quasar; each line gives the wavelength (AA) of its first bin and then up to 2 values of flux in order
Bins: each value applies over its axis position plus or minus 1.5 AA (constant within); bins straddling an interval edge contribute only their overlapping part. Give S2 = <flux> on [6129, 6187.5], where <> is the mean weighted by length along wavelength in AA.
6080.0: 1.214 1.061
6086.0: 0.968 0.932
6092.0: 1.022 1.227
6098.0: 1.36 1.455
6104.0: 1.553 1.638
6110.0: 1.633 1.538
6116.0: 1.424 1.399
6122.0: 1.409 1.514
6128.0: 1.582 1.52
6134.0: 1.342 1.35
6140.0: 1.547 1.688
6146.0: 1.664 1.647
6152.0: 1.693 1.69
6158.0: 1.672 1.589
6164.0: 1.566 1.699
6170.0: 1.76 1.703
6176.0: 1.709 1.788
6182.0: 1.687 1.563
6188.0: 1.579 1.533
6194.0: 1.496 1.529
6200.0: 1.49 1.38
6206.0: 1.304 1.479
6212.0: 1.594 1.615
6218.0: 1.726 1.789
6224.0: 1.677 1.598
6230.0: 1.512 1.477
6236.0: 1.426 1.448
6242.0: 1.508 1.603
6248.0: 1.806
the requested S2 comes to 1.62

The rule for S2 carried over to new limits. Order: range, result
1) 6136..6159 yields 1.62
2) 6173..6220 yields 1.57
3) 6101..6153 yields 1.53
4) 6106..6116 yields 1.57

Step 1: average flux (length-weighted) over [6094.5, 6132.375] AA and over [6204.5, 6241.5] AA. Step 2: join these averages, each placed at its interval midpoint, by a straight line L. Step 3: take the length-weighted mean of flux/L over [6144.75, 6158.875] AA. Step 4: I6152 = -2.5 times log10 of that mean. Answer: -0.11 mag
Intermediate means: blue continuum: 1.49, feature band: 1.67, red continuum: 1.55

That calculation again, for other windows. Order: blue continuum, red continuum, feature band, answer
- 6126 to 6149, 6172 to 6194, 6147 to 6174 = -0.053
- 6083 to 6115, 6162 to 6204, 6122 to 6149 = -0.058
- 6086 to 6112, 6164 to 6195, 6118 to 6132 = -0.037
